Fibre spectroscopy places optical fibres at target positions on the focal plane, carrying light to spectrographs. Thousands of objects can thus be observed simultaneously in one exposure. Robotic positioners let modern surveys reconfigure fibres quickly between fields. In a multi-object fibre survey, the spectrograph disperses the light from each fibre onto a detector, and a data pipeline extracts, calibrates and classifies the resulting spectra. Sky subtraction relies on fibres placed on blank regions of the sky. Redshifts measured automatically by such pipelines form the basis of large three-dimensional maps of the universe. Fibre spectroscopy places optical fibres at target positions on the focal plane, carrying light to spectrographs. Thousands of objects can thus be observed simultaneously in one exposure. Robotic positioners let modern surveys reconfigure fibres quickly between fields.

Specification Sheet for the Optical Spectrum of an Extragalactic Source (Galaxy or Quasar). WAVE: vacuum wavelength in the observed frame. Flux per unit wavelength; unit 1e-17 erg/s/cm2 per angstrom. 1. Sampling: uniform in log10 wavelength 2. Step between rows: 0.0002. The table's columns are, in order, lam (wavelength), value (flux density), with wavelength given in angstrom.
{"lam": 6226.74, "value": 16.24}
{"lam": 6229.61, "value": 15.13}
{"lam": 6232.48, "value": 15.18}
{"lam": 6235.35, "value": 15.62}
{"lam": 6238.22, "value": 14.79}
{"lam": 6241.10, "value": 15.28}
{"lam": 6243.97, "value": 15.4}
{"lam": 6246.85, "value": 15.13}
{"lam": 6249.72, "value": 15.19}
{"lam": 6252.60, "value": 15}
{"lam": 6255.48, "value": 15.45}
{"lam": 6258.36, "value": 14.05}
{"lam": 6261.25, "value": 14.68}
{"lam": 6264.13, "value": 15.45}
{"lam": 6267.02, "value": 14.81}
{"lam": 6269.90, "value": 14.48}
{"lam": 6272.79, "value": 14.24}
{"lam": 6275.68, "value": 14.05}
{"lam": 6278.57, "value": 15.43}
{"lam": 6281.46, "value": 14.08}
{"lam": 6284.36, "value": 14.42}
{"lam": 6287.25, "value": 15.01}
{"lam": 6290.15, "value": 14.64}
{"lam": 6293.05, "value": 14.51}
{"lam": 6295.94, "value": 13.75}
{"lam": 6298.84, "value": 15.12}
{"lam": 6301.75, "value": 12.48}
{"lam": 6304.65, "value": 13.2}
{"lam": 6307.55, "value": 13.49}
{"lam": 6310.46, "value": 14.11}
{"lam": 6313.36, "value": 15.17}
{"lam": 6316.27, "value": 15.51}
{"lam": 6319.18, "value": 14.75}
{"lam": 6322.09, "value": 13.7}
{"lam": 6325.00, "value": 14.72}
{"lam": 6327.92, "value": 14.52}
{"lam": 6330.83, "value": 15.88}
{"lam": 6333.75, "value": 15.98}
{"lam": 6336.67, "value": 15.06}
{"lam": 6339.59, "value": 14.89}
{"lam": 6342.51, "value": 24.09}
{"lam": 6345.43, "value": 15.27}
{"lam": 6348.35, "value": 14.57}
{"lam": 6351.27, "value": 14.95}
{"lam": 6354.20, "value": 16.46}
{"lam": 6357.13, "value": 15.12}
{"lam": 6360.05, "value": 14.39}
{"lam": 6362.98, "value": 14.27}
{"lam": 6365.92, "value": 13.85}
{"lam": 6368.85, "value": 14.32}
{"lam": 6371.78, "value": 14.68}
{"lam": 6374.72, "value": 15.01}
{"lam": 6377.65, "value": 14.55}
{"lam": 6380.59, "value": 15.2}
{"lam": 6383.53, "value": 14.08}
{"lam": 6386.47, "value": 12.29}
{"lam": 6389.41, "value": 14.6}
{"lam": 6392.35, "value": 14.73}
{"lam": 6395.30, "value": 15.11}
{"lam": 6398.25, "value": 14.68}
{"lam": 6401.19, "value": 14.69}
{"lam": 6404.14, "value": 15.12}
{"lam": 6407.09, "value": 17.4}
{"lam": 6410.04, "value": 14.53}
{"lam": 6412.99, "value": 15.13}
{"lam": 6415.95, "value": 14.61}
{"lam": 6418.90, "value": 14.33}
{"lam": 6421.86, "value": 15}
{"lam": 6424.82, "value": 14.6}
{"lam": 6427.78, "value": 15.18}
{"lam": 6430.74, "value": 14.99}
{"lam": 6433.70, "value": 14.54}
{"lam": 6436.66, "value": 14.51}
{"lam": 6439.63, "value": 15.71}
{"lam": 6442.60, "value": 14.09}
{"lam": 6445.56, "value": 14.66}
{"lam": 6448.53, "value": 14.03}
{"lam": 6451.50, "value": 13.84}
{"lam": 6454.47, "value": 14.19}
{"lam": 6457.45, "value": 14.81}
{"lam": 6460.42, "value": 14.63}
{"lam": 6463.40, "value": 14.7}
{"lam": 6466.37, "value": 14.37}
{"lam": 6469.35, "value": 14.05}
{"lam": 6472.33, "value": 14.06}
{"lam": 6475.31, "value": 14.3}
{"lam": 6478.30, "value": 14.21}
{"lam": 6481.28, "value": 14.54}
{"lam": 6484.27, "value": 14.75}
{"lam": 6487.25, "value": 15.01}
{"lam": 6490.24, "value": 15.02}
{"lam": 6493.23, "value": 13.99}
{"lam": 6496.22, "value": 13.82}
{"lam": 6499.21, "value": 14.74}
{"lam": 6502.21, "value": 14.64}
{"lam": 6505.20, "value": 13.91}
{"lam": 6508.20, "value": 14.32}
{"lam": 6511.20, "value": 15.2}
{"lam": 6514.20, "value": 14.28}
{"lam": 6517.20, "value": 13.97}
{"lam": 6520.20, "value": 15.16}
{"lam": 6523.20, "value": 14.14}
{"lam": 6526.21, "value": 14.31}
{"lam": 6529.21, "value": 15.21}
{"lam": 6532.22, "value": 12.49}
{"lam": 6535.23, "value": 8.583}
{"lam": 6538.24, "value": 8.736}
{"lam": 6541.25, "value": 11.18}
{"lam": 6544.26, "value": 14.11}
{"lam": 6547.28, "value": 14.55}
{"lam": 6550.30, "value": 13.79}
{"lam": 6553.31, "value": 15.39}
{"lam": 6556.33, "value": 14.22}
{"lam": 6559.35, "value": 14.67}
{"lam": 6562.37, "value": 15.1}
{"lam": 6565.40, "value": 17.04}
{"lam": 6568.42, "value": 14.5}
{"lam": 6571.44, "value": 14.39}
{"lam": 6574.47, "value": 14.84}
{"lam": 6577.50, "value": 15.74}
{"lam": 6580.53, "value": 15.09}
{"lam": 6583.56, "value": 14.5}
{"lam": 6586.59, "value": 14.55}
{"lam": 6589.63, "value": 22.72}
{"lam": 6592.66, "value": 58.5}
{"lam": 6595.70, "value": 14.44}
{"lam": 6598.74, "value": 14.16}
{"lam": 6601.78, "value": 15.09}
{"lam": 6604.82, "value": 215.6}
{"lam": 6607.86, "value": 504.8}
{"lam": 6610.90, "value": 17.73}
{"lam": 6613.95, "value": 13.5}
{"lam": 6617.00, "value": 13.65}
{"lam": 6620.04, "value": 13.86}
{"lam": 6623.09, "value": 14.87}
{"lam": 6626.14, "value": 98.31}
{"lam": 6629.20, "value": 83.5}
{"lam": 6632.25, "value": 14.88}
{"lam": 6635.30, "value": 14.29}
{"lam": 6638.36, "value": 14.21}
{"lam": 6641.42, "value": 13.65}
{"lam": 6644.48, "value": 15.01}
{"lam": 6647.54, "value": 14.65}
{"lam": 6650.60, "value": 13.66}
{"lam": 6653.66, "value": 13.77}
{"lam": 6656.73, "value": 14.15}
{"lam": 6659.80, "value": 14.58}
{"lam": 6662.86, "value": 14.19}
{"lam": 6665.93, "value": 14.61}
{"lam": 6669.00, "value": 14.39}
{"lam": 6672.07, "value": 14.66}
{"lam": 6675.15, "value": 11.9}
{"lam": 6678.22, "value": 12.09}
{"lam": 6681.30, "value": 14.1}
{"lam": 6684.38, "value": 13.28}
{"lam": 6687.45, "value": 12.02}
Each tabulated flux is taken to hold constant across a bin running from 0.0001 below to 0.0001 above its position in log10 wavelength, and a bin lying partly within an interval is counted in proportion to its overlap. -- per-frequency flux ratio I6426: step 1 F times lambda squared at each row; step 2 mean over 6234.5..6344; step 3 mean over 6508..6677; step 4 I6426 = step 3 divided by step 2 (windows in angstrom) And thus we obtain 2.24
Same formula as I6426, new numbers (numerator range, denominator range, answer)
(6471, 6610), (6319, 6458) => 2.16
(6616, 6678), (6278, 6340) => 1.65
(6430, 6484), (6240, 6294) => 1.04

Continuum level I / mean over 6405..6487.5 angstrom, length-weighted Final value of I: 14.7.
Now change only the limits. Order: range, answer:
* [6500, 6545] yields 13.4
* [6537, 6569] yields 14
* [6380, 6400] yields 14.4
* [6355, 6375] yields 14.6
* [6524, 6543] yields 11.9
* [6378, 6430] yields 14.8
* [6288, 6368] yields 15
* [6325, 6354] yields 16.1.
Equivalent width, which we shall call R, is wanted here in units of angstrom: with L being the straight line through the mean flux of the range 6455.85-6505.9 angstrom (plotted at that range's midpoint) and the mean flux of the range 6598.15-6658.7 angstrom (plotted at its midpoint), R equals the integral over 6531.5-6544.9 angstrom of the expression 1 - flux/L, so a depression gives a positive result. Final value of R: 8.8 angstrom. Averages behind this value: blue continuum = 14.5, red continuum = 56.9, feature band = 10.7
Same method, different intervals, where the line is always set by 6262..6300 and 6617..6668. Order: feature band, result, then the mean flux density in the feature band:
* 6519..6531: 3.5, 14.6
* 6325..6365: 1.1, 15.7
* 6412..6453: 8.2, 14.7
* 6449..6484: 8.8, 14.3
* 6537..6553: 6.3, 12.8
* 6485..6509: 6.6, 14.4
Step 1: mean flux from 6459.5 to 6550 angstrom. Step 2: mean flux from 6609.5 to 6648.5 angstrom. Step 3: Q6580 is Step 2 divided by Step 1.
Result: 1.91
